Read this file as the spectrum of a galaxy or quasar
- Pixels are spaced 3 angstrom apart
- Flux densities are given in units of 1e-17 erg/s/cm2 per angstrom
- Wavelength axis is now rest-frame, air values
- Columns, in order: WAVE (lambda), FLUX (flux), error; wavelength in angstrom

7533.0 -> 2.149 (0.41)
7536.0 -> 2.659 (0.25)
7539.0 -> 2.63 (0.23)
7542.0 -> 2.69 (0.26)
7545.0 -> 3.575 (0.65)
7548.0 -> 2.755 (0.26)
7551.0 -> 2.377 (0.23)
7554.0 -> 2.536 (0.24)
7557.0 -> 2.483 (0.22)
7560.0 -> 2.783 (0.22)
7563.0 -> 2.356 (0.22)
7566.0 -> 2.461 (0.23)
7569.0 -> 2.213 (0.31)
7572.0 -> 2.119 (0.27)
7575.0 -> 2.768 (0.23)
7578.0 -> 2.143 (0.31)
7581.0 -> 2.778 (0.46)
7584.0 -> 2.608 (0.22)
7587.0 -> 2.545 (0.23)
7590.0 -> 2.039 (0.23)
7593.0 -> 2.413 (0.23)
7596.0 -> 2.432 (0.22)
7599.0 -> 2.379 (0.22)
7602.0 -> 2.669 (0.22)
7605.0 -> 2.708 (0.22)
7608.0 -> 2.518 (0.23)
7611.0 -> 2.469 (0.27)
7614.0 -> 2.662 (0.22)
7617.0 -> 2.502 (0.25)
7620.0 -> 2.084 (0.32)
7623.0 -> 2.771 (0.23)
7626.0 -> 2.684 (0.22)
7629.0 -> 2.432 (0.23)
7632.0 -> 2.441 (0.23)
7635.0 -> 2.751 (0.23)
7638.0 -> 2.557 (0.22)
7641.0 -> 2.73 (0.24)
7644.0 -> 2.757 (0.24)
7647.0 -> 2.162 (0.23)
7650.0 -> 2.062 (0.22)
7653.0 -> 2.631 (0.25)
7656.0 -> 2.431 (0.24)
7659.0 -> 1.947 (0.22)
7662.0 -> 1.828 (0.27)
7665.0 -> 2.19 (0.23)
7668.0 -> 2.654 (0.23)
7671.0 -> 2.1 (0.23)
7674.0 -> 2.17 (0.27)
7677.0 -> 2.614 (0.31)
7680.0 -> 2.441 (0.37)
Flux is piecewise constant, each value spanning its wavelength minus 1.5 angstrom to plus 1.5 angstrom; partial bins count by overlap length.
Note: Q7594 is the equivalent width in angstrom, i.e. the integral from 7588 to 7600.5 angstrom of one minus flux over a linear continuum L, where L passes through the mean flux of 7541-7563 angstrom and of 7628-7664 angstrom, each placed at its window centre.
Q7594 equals 1.2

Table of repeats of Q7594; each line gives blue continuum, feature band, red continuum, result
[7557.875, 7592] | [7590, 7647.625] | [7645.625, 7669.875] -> -4.8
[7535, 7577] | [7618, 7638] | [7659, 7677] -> -1.6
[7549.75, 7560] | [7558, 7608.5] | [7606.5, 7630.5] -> 1.0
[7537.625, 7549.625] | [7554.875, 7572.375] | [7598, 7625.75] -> 2.4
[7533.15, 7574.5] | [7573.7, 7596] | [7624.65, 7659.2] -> 0.7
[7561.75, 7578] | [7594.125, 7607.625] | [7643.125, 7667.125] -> -1.3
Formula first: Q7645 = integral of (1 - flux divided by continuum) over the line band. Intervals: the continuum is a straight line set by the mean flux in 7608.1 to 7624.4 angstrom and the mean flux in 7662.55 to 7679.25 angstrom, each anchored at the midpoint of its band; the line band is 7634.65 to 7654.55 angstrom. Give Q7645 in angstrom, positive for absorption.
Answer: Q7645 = -0.8 angstrom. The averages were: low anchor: 2.5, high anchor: 2.32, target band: 2.51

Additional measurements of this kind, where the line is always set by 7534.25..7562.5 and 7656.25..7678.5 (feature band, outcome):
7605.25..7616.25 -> -0.5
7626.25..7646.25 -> -2.1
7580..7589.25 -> -0.1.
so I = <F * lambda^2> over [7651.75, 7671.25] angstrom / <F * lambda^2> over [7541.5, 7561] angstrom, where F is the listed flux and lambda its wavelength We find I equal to 0.85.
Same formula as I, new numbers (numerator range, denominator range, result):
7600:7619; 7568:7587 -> 1.06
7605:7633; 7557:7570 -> 1.04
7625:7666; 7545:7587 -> 0.97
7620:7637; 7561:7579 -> 1.10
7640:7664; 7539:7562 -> 0.87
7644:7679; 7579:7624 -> 0.93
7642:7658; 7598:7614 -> 0.95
